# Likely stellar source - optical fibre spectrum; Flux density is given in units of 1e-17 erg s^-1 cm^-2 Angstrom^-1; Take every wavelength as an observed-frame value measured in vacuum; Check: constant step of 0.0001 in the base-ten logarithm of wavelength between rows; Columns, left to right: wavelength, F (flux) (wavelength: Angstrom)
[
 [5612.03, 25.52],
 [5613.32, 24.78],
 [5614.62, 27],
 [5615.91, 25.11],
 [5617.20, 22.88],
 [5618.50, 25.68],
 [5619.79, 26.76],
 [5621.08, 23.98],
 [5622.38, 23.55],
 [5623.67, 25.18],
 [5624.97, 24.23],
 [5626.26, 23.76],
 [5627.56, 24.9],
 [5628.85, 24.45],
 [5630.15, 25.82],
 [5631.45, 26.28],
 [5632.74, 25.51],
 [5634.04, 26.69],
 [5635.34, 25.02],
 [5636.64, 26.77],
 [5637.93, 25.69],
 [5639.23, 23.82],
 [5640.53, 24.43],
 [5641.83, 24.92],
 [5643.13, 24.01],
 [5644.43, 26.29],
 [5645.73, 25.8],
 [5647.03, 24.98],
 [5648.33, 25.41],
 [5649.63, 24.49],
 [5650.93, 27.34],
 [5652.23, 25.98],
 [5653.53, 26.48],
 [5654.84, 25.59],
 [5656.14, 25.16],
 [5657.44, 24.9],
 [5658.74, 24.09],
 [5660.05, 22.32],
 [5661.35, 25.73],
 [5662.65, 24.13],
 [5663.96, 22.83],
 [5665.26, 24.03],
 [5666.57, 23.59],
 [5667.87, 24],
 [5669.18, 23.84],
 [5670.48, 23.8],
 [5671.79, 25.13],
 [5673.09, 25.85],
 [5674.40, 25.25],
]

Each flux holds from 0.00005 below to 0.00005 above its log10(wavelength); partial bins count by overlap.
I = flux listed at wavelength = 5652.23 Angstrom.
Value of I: 25.98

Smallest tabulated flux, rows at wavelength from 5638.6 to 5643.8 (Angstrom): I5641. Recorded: 23.82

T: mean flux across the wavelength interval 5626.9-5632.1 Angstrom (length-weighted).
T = 25.4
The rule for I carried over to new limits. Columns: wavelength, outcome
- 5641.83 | 24.92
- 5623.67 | 25.18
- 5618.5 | 25.68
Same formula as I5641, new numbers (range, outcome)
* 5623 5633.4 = 23.76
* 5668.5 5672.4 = 23.8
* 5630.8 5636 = 25.02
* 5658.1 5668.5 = 22.32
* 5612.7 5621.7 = 22.88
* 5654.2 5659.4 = 24.09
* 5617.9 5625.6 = 23.55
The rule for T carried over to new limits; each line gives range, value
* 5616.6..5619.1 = 24.2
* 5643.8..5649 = 25.6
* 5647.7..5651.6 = 25.8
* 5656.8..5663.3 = 24.2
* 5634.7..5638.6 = 25.8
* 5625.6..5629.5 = 24.4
